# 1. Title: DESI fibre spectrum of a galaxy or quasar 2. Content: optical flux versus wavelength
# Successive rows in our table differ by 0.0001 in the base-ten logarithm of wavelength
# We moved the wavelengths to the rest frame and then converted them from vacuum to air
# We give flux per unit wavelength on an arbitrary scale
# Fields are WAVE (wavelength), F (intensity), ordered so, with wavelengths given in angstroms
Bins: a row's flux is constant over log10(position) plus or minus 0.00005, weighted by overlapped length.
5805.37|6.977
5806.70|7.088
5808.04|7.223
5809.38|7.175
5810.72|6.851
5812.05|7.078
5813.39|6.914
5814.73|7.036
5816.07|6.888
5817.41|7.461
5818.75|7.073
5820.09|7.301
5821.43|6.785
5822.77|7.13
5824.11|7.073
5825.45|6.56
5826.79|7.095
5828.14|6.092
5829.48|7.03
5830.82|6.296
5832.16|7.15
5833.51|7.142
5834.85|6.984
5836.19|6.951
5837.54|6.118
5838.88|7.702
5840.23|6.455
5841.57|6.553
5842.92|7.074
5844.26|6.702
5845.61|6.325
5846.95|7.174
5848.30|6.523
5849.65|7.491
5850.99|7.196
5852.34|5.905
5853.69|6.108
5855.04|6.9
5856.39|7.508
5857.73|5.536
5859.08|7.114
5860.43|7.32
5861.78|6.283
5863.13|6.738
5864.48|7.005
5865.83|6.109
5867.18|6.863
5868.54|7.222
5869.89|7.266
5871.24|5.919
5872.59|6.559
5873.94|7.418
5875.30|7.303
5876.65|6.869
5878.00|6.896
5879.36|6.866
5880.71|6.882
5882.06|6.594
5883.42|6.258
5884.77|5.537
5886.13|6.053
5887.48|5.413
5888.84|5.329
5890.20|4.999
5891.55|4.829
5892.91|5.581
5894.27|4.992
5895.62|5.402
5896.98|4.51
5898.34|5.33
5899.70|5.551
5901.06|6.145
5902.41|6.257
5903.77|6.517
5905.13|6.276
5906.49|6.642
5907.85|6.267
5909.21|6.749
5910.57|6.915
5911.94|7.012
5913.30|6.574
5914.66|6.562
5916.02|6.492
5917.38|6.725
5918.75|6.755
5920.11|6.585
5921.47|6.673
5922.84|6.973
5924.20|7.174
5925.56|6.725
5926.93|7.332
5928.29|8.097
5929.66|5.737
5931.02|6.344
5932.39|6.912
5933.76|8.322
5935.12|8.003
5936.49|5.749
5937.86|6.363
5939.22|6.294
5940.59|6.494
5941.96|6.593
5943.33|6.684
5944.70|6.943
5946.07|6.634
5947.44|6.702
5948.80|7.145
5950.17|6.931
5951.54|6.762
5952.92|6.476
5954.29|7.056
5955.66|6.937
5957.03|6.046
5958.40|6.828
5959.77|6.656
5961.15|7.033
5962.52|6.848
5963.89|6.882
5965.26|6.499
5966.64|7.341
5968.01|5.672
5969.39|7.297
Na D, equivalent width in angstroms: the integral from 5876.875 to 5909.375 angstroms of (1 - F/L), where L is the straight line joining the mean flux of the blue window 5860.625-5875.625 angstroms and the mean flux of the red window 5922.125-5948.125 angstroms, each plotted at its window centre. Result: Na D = 4.30 angstroms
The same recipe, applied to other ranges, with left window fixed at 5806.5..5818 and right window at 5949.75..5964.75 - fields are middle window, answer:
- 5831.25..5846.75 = 0.40 angstroms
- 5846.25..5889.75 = 2.09 angstroms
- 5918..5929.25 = -0.28 angstroms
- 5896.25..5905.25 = 1.46 angstroms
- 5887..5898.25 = 2.87 angstroms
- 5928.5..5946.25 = 0.18 angstroms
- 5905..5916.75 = 0.40 angstroms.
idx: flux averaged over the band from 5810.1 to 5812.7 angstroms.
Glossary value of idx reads 6.99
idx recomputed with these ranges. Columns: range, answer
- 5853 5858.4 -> 6.52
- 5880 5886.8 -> 6.27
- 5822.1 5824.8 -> 7.1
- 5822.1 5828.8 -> 6.79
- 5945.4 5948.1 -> 6.67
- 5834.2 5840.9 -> 6.84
